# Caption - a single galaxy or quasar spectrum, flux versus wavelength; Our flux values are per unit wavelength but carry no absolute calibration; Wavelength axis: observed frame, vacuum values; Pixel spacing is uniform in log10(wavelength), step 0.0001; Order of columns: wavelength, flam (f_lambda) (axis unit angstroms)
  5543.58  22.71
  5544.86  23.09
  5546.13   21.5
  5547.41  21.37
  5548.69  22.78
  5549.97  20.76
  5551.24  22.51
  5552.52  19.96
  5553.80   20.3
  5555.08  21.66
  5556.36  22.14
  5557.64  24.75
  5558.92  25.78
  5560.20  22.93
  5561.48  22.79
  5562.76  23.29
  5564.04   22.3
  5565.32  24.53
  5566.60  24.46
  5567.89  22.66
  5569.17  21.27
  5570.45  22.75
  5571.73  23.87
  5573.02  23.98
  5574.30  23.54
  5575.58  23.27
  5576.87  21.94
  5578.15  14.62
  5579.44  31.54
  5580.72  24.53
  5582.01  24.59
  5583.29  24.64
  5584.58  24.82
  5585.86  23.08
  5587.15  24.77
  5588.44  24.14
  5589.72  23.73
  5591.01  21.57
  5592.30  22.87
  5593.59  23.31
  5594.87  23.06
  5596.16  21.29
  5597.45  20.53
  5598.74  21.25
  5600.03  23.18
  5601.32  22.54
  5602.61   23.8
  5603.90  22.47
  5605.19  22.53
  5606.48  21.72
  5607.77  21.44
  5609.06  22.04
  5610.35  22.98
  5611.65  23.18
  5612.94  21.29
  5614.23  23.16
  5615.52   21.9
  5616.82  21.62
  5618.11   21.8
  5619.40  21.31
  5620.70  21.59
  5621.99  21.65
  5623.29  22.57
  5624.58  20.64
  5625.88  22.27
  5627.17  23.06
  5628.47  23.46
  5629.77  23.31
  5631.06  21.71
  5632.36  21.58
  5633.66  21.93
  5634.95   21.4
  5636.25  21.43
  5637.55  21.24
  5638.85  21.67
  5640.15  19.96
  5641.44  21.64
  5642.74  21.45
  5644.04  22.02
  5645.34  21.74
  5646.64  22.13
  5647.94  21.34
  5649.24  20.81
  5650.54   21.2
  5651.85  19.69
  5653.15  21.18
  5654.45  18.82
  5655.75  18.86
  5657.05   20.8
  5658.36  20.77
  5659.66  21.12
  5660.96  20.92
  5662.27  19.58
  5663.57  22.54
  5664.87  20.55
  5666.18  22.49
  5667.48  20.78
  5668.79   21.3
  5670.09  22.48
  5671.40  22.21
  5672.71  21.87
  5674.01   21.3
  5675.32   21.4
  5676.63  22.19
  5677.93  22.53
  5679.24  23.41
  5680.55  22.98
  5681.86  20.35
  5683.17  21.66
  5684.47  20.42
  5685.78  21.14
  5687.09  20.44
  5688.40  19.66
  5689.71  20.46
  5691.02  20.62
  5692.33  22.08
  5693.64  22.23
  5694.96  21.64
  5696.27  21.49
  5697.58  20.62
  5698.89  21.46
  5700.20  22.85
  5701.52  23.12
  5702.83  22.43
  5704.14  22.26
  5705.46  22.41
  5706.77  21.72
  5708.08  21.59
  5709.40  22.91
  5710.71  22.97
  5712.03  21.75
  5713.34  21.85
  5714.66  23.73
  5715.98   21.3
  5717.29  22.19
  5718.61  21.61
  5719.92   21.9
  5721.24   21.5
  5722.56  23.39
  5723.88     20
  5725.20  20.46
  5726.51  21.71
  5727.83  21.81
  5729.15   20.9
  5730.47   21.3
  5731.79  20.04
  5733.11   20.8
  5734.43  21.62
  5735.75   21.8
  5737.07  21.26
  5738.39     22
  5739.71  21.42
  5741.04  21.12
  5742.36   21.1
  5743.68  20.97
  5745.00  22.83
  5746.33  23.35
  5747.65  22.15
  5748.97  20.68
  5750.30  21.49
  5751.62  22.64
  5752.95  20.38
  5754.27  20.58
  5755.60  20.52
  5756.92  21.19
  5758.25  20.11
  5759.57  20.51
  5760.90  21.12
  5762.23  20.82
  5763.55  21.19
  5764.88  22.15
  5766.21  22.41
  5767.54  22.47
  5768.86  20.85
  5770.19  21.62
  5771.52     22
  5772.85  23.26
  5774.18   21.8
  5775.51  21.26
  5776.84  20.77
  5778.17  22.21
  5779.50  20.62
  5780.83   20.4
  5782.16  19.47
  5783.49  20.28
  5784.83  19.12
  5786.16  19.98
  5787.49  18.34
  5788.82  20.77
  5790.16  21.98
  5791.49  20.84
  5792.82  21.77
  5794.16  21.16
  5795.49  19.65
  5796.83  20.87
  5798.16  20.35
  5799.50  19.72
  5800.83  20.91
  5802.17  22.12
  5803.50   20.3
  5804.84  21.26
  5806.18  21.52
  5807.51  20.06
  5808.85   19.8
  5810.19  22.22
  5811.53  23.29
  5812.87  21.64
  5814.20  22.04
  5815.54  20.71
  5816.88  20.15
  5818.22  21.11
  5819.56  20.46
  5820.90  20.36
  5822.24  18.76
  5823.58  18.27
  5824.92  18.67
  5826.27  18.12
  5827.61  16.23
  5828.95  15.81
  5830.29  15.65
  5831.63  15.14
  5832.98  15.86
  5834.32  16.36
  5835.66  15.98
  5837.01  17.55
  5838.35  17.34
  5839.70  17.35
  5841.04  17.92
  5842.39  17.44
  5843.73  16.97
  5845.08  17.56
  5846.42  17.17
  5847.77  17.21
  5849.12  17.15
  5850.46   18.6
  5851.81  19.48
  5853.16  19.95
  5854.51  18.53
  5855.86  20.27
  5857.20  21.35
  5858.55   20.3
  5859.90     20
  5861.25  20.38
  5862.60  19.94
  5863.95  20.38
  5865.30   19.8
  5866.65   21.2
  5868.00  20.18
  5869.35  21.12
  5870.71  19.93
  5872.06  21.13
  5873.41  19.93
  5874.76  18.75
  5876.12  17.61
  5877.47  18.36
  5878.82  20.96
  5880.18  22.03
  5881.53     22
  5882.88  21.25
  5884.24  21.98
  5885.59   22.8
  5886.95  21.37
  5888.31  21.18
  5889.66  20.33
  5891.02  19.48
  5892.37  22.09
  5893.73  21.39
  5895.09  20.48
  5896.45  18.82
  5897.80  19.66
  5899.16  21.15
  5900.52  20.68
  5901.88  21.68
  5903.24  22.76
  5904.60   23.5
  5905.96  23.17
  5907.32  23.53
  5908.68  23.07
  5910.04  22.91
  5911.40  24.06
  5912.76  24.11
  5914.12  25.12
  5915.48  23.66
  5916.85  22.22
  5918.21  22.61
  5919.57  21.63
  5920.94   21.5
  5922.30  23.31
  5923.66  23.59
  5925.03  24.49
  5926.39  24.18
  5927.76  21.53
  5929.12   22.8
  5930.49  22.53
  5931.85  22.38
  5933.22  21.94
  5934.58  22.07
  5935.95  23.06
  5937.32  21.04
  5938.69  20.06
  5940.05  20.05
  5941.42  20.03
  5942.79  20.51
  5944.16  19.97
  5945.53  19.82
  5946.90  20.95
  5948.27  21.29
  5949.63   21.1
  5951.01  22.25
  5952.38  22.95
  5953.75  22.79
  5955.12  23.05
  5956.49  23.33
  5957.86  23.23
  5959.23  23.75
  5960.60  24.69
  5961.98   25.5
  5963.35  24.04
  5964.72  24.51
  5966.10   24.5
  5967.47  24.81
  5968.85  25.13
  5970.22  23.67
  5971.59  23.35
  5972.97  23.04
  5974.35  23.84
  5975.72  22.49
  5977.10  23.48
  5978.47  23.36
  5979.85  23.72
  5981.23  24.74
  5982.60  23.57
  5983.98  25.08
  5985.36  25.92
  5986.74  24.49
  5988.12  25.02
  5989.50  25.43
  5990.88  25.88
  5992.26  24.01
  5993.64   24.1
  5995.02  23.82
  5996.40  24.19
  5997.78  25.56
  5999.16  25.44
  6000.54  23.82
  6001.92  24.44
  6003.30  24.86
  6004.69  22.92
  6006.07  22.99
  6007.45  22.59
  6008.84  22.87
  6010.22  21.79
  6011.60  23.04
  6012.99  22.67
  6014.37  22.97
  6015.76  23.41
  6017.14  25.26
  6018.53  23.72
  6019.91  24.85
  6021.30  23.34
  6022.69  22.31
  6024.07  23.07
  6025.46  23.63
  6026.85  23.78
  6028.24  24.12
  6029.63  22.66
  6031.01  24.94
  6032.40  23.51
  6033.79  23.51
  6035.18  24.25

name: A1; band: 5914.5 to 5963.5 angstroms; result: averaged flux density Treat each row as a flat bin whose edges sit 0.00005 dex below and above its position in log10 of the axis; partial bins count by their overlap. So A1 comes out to 22.3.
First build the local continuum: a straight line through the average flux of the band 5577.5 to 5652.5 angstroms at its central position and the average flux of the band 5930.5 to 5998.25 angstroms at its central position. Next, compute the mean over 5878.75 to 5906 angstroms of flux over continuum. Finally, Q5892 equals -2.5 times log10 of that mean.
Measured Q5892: 0.082 mag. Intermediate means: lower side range 22.3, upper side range 23.2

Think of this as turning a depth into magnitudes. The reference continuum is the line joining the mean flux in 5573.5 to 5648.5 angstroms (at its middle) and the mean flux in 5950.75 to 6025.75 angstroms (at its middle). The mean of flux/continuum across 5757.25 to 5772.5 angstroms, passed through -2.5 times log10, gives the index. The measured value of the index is 0.078 mag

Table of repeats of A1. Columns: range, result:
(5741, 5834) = 20.5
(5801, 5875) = 19.2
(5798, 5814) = 21.2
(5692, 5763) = 21.6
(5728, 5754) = 21.5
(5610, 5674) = 21.5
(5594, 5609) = 22.2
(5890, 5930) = 22.4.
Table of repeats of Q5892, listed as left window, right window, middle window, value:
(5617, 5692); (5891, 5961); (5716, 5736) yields 0.010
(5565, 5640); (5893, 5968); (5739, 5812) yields 0.070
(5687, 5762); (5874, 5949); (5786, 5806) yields 0.046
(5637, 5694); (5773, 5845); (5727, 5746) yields -0.050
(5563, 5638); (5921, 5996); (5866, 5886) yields 0.122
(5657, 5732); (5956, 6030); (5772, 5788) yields 0.082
